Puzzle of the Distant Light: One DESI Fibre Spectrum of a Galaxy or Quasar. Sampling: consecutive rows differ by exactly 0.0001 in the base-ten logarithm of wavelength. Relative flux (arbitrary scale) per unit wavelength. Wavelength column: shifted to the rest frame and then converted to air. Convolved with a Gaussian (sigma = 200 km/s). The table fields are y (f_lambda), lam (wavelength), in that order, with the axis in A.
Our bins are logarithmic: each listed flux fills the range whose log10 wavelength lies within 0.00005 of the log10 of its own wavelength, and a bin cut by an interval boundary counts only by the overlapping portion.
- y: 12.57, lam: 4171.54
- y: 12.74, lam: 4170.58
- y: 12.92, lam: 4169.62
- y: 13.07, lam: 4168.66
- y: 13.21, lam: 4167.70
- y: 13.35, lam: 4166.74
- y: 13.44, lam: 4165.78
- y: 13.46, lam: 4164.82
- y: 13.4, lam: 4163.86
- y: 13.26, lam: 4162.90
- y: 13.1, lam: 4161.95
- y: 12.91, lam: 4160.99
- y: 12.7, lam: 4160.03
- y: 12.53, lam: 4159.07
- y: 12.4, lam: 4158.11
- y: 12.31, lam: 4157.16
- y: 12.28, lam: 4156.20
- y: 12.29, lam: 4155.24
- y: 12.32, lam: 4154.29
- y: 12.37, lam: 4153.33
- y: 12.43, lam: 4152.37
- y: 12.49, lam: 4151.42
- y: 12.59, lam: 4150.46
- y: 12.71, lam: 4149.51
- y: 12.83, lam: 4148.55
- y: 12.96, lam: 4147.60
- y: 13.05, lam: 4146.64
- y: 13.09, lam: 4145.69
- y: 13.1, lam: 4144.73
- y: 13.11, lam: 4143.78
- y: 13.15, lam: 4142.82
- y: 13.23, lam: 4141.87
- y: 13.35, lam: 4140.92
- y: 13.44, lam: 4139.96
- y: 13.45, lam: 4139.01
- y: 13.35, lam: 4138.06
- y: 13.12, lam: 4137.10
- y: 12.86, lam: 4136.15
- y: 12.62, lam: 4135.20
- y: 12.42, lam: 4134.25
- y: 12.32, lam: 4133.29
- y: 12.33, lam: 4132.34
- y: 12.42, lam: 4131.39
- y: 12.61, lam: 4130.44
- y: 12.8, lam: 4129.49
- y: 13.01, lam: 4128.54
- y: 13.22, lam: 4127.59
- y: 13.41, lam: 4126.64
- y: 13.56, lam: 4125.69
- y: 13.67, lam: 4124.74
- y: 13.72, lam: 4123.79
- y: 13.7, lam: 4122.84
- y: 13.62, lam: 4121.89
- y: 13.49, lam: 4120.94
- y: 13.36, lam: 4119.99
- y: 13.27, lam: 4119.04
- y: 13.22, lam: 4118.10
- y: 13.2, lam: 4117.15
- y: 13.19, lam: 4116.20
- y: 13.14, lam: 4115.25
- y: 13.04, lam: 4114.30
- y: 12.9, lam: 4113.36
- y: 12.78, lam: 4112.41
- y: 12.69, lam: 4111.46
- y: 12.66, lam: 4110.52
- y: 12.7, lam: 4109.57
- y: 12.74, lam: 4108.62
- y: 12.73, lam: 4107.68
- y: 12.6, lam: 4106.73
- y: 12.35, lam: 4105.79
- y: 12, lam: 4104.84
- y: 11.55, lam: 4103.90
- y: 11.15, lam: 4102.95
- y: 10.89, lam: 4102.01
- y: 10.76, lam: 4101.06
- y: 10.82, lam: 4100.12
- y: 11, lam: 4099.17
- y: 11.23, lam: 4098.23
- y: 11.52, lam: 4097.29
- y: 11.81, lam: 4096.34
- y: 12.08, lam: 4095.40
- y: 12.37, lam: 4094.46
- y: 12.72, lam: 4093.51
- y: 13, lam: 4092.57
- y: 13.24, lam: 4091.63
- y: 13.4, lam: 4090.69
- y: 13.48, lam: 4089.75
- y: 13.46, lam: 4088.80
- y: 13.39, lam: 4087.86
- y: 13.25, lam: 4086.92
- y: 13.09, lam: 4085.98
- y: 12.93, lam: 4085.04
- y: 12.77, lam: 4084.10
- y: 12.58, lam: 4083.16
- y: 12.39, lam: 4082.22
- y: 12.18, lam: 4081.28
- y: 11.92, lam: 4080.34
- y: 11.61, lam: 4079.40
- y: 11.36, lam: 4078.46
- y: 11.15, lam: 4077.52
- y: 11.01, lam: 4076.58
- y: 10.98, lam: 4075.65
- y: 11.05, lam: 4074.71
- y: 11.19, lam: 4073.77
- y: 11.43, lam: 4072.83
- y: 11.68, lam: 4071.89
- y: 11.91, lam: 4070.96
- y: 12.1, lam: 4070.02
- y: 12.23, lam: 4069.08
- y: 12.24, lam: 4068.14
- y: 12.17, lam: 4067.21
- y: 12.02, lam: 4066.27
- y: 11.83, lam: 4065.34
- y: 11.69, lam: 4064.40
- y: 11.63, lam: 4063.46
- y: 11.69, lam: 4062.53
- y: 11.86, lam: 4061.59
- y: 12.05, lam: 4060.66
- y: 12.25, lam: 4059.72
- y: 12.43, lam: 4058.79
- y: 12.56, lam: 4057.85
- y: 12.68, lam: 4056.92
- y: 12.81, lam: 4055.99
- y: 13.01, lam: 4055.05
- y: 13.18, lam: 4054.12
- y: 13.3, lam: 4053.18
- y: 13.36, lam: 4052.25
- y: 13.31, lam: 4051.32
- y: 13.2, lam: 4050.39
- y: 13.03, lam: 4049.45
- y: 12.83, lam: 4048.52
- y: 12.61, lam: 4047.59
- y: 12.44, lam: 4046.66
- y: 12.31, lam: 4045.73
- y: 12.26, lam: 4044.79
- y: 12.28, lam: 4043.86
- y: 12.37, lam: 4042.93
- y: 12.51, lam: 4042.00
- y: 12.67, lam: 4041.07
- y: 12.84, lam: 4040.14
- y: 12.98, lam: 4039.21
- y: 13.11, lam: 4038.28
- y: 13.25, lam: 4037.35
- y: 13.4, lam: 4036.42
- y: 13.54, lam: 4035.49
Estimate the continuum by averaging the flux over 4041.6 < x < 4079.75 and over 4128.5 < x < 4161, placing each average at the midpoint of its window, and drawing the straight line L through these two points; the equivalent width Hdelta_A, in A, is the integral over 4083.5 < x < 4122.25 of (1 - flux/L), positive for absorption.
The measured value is -0.3 A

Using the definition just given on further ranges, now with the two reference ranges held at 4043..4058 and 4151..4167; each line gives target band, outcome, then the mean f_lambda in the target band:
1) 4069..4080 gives 1.2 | 11.5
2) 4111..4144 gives -0.8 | 13.1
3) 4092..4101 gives 0.7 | 11.8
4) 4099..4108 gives 0.8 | 11.6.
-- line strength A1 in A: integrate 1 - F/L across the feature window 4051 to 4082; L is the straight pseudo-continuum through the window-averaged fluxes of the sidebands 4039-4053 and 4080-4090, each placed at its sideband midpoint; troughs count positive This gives 1.8 A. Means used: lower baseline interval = 12.7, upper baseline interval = 12.9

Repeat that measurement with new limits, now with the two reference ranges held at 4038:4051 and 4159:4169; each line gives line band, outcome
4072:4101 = 1.63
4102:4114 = 0.53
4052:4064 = 0.21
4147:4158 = 0.50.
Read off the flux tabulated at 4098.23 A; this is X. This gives 11.23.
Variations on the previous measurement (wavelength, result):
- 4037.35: 13.25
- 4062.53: 11.69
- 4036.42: 13.4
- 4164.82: 13.46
